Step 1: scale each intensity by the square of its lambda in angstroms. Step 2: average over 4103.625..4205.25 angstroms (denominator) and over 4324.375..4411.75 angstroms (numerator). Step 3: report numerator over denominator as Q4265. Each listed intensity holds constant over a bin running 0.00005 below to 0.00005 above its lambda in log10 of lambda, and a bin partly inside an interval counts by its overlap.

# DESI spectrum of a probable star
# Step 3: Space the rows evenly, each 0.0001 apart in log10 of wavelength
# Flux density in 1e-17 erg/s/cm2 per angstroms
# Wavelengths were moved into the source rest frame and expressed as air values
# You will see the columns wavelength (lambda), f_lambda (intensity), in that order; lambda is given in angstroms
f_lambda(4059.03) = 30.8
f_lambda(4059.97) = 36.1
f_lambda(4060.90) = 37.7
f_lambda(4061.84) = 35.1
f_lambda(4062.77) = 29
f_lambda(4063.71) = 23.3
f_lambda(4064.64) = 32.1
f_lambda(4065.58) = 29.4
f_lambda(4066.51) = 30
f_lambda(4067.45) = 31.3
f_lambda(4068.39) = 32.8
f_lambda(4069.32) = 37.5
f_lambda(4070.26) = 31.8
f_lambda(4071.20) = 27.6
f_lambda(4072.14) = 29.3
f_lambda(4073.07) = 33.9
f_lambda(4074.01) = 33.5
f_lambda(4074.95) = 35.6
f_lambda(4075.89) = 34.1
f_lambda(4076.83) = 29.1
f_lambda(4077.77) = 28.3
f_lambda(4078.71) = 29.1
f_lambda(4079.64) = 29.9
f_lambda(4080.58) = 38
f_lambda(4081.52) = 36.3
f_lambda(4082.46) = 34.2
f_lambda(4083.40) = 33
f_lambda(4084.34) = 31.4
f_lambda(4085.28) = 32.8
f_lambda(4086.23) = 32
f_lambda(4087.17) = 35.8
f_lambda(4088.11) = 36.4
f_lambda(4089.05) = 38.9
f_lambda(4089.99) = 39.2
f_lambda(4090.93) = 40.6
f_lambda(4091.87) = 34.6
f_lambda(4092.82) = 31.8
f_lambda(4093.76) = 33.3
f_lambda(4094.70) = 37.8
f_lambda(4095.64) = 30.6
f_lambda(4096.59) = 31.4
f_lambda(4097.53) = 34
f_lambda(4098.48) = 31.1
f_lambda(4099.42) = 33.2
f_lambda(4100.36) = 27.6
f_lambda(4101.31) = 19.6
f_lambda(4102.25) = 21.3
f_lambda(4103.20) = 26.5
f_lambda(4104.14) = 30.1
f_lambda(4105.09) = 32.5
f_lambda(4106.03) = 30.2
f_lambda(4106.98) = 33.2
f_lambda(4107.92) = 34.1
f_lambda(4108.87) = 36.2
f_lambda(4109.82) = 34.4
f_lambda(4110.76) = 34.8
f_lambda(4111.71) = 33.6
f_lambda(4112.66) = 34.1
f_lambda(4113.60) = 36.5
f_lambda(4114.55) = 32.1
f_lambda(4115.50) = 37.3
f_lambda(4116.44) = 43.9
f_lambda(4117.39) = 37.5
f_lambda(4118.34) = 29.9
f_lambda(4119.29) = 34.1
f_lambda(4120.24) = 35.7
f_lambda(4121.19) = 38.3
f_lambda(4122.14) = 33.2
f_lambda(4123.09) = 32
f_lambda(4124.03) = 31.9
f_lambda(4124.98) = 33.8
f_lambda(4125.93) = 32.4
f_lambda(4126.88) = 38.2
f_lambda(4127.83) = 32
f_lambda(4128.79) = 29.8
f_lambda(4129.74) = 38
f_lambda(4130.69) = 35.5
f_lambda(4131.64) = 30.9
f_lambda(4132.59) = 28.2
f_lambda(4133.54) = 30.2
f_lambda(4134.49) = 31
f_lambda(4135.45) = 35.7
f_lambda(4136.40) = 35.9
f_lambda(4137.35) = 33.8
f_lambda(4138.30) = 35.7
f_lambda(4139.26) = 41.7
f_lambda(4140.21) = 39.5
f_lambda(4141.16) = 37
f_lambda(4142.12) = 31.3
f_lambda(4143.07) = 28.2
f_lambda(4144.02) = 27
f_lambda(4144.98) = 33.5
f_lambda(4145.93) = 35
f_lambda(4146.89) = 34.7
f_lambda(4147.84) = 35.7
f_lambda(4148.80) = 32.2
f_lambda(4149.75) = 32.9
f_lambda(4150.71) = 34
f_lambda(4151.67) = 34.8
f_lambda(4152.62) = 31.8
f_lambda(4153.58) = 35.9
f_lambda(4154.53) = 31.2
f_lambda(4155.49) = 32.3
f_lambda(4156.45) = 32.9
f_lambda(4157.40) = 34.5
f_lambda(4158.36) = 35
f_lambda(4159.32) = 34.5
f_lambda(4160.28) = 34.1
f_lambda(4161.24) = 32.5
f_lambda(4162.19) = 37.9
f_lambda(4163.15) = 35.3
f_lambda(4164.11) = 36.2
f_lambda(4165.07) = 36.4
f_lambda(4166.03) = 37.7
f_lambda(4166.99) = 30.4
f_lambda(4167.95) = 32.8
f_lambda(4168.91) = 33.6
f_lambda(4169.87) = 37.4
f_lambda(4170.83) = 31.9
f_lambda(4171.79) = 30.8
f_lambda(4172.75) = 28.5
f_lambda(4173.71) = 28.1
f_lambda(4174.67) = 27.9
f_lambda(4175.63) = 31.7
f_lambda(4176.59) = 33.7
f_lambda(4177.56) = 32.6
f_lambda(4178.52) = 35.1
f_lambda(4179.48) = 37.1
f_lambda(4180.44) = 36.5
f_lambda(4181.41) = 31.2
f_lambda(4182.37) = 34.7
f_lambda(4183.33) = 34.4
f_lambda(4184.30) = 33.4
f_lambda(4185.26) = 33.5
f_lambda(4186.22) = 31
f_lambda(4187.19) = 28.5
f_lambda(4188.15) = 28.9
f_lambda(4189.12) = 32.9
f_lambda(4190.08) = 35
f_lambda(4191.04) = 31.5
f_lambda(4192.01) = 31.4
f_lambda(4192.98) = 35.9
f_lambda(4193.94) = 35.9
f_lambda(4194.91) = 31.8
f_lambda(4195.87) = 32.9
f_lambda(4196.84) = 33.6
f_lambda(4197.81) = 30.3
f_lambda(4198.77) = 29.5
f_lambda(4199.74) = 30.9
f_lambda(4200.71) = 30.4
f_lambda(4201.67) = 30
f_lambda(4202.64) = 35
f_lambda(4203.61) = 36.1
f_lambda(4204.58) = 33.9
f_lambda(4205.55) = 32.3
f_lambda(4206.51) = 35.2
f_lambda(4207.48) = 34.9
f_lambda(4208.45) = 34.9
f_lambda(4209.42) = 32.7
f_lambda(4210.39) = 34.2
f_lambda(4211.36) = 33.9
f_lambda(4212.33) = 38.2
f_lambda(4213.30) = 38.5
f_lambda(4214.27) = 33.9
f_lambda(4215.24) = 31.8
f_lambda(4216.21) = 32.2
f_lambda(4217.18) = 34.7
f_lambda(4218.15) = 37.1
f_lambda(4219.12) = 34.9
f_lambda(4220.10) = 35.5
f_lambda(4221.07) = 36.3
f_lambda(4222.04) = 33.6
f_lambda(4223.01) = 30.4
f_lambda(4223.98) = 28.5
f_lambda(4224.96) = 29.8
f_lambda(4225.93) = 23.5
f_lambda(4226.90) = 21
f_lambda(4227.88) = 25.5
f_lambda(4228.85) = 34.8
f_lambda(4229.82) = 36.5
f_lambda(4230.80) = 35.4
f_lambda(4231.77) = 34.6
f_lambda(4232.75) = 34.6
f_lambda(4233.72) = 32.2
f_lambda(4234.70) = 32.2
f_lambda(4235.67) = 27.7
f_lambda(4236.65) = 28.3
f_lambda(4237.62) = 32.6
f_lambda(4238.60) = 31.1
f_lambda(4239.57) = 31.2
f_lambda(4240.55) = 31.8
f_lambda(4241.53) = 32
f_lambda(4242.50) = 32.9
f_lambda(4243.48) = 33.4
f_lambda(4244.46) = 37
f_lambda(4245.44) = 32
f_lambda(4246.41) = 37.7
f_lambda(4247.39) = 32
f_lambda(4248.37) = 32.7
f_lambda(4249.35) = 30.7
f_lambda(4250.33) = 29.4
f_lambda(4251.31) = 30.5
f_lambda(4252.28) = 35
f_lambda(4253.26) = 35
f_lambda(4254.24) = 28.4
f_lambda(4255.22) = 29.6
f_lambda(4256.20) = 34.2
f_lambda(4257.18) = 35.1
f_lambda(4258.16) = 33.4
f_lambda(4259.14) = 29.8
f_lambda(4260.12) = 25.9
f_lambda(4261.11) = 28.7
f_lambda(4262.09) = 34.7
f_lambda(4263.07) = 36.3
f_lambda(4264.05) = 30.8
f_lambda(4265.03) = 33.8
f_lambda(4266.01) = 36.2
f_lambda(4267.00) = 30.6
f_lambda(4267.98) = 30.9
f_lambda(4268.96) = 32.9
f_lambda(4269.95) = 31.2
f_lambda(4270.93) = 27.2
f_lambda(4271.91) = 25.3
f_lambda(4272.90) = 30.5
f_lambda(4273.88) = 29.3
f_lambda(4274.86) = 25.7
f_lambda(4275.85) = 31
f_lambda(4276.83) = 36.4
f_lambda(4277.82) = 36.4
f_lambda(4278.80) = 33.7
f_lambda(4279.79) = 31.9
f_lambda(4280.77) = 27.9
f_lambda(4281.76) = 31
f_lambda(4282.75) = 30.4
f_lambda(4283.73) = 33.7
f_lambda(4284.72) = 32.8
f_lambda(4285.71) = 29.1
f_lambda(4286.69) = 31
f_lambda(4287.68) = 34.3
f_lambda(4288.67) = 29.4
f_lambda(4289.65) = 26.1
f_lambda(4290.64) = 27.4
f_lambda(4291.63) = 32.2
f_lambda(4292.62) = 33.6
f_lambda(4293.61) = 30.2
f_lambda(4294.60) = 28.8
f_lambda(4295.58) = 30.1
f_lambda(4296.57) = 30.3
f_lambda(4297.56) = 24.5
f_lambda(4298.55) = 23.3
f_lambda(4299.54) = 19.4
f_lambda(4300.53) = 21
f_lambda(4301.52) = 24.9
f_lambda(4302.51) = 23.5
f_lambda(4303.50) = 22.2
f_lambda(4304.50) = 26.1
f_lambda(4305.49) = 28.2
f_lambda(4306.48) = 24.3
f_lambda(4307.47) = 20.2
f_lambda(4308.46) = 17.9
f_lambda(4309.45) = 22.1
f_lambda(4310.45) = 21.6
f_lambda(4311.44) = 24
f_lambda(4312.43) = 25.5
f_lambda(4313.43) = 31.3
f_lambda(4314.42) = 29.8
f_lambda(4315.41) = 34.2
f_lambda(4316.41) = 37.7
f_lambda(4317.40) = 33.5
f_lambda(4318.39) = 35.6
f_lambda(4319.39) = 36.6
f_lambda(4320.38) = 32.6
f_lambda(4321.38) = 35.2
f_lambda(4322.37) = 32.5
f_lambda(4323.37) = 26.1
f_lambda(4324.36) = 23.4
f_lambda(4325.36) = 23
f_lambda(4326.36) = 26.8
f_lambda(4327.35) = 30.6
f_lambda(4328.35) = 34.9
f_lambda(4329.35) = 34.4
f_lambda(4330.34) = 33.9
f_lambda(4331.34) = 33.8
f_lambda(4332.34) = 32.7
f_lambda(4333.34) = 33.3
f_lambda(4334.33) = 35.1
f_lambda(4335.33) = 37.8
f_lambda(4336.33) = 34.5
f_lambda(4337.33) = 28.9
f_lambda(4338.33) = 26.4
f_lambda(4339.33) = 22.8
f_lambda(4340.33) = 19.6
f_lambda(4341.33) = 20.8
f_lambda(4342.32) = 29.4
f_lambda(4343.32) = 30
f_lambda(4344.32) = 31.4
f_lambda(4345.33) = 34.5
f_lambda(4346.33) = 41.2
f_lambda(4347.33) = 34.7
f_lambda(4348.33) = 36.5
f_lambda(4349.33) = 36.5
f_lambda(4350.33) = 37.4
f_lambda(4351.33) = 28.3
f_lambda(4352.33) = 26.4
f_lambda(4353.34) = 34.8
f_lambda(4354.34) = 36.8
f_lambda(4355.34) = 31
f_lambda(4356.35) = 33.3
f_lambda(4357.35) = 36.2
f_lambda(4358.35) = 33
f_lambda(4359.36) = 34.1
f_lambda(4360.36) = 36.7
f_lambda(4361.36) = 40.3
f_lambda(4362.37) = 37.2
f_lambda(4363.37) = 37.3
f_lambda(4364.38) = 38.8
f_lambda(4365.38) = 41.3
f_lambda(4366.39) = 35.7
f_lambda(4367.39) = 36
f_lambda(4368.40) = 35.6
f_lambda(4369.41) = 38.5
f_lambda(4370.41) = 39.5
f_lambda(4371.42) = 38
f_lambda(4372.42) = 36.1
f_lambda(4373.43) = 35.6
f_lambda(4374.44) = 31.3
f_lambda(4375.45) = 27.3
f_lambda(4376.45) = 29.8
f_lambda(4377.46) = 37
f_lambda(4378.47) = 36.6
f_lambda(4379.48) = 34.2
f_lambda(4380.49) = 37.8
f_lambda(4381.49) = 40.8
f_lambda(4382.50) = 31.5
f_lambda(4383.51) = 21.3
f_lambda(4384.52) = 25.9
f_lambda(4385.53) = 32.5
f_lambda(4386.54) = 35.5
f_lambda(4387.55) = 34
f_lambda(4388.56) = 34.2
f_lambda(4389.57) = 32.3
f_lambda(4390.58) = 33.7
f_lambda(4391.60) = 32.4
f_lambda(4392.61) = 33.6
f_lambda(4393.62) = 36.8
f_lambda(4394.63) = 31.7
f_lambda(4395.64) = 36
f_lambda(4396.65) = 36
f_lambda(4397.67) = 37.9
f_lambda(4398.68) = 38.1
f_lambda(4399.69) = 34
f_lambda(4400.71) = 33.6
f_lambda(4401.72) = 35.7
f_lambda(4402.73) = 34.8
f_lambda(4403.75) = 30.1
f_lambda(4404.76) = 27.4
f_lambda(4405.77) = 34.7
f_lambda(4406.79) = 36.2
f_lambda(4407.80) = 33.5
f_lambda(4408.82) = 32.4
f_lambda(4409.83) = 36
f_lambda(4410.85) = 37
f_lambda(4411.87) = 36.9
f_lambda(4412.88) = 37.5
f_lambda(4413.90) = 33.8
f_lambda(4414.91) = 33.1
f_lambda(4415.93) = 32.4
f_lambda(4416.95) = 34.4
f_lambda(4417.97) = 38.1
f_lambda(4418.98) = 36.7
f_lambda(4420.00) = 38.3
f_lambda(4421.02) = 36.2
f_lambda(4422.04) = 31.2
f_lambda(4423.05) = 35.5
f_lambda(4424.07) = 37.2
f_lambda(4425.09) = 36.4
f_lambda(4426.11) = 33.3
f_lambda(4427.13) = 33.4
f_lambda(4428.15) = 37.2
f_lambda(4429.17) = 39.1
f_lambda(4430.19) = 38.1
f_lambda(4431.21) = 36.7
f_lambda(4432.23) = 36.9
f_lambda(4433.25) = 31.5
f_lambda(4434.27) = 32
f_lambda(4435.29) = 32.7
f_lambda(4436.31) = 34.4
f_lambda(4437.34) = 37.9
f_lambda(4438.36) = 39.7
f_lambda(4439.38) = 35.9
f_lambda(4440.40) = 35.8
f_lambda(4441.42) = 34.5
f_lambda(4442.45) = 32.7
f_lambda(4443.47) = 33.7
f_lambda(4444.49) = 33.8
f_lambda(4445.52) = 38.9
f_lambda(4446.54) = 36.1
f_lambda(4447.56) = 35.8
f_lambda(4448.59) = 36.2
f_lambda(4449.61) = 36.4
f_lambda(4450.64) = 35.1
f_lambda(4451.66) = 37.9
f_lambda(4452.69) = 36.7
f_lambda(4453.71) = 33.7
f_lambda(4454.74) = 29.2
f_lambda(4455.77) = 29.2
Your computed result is 1.11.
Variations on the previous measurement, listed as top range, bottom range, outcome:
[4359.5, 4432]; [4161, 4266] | 1.16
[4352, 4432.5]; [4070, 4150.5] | 1.20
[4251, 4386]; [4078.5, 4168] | 1.02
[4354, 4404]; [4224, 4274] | 1.17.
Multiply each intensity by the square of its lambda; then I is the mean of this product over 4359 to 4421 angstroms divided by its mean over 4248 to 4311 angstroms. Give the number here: 1.25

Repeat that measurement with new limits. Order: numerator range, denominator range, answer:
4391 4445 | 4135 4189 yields 1.17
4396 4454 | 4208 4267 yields 1.18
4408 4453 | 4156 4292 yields 1.21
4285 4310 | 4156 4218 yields 0.83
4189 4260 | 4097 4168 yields 1.02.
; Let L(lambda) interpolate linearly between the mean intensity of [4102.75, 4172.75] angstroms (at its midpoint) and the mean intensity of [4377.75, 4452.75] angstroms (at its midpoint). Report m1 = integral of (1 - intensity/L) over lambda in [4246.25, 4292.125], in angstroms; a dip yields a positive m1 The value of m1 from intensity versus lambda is 3.9 angstroms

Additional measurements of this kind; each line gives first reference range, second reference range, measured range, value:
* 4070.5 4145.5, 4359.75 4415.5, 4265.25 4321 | 8.38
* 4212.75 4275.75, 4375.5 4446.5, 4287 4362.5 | 7.13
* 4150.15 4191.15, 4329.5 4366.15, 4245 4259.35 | 0.37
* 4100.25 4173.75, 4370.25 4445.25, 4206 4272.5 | 2.97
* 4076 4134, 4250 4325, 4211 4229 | -0.75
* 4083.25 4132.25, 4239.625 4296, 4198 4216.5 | -0.74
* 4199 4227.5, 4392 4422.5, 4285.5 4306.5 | 3.97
